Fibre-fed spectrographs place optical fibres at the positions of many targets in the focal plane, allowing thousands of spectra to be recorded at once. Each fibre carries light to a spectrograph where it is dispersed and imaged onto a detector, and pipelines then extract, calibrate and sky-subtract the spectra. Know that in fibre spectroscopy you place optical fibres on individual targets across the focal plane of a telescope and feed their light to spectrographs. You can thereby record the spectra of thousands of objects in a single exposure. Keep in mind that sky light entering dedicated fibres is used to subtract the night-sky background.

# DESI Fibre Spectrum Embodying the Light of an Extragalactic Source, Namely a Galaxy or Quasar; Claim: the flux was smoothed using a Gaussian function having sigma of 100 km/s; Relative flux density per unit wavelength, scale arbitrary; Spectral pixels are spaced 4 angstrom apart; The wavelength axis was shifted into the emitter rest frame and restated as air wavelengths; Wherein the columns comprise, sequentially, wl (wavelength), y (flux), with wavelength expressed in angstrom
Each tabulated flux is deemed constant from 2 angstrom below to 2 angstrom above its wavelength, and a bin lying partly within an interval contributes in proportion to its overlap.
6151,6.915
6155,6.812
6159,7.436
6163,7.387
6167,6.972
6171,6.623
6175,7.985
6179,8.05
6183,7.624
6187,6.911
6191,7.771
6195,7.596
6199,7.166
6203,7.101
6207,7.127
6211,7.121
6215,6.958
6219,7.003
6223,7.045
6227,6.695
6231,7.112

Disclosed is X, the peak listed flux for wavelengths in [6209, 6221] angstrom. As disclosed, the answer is 7.121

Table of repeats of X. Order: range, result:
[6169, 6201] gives 8.05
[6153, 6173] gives 7.436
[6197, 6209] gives 7.166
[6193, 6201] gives 7.596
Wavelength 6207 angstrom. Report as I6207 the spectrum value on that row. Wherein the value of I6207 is 7.127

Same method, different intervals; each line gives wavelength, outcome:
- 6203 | 7.101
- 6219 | 7.003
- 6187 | 6.911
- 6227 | 6.695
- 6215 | 6.958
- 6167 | 6.972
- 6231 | 7.112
